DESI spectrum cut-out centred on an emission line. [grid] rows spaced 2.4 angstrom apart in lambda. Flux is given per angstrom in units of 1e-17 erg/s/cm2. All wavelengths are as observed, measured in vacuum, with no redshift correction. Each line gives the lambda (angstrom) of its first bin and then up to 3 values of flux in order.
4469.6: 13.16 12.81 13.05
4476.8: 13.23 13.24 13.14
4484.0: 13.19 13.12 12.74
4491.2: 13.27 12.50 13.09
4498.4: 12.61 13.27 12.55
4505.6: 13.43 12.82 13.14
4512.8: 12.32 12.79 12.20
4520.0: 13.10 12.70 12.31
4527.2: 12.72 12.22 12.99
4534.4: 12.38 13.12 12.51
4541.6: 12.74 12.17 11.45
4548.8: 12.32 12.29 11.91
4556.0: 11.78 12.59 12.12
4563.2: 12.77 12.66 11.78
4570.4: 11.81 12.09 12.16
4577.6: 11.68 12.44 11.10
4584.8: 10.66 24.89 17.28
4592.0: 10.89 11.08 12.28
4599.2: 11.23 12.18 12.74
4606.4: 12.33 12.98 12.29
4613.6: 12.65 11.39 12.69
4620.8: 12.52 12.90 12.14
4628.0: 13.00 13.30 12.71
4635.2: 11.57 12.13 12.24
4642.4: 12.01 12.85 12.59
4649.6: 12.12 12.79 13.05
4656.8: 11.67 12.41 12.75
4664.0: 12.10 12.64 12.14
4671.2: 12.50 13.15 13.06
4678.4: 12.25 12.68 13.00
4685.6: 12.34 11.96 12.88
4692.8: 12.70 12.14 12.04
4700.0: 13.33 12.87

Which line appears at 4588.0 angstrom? H-gamma 4340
